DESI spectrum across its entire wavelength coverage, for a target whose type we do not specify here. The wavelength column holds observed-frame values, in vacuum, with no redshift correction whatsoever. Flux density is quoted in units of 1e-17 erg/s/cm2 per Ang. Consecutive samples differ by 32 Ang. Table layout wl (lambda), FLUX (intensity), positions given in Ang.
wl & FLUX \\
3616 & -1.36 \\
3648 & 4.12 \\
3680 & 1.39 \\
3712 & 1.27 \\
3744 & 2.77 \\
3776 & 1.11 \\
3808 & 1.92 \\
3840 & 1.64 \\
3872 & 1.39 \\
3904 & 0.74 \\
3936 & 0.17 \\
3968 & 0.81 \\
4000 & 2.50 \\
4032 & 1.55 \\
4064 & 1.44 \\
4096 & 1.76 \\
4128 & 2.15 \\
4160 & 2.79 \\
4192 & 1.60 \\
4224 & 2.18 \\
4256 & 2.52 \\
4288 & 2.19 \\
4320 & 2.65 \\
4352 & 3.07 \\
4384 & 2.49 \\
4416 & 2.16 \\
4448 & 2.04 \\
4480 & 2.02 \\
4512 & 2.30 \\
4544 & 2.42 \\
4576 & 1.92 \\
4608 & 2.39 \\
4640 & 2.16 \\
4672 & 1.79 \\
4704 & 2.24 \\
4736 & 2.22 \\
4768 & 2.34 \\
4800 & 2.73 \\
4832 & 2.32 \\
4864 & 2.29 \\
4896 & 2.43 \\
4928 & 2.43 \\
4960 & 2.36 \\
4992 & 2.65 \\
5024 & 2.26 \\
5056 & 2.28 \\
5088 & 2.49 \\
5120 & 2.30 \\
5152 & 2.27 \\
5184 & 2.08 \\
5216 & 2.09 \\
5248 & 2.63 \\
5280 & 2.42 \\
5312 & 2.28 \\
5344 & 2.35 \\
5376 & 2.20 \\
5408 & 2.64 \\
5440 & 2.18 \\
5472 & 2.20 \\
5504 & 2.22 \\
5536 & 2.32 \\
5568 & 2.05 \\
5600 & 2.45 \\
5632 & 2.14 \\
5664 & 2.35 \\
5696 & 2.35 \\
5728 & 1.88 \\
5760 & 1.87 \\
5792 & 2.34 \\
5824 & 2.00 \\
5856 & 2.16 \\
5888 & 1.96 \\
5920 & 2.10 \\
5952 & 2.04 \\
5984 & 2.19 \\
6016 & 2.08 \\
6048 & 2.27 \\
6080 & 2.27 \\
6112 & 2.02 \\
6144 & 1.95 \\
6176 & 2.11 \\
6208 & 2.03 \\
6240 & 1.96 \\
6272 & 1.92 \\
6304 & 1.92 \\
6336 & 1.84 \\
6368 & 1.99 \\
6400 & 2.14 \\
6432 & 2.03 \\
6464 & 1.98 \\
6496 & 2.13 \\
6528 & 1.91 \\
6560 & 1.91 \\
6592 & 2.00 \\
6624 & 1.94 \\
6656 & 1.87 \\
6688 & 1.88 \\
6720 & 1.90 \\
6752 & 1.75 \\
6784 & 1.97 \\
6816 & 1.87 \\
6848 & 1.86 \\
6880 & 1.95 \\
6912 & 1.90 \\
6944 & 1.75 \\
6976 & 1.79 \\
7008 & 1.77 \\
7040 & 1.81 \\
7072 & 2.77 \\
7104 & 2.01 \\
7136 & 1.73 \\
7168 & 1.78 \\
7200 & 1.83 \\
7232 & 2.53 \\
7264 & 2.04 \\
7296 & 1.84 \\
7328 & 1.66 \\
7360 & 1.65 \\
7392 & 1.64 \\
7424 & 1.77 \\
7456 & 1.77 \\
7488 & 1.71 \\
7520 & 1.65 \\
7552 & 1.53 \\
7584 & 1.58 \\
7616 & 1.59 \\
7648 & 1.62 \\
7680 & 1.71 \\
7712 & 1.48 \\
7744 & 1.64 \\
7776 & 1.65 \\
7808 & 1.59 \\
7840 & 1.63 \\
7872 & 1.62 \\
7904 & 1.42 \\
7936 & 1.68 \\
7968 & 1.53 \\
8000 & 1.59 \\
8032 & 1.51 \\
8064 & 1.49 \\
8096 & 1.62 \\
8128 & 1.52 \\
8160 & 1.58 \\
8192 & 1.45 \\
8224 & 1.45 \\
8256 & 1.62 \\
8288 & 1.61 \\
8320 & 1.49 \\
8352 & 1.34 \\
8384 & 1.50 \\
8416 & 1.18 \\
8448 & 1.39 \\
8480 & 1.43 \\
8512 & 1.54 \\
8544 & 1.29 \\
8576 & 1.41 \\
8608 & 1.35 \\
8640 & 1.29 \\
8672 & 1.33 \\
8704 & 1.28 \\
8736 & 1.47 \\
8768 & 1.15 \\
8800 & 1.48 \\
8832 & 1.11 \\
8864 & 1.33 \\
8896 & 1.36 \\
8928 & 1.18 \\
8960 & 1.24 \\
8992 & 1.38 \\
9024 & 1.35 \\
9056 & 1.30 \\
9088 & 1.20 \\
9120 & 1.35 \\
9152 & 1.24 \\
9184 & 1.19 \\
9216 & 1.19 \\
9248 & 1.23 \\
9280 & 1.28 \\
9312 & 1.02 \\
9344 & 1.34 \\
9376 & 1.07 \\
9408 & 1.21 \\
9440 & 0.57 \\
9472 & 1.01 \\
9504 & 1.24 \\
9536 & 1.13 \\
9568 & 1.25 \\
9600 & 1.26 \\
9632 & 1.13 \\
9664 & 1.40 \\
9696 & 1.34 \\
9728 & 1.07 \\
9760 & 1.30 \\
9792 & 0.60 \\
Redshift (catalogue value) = 0.077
